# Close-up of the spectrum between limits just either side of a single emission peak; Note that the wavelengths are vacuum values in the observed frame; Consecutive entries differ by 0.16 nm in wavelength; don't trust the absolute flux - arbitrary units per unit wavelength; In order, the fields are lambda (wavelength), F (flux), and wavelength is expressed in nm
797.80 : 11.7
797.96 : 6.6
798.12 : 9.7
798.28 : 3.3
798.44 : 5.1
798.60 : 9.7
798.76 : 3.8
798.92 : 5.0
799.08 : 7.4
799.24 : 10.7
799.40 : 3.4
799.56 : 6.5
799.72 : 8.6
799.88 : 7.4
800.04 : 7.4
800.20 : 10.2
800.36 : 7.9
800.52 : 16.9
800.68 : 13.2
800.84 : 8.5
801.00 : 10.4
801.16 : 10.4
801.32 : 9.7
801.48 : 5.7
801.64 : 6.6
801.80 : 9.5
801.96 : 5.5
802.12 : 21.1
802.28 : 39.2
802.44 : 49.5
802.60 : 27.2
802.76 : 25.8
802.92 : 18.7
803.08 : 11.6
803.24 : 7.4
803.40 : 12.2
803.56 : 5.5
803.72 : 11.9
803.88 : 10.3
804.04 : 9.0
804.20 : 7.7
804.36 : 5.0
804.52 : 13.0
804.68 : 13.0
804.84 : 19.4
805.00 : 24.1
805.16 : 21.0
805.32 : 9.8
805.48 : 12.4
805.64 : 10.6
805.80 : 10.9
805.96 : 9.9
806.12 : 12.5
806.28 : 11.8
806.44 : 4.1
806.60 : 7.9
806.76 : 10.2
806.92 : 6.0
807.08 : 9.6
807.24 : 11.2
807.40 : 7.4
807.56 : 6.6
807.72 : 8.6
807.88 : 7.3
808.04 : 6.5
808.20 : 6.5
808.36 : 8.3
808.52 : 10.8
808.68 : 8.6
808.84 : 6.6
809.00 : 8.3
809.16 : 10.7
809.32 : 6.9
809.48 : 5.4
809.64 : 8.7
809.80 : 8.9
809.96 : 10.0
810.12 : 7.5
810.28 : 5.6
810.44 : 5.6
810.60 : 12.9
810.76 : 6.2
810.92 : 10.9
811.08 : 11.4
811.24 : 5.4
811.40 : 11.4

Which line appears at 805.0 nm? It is [N II] 6583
